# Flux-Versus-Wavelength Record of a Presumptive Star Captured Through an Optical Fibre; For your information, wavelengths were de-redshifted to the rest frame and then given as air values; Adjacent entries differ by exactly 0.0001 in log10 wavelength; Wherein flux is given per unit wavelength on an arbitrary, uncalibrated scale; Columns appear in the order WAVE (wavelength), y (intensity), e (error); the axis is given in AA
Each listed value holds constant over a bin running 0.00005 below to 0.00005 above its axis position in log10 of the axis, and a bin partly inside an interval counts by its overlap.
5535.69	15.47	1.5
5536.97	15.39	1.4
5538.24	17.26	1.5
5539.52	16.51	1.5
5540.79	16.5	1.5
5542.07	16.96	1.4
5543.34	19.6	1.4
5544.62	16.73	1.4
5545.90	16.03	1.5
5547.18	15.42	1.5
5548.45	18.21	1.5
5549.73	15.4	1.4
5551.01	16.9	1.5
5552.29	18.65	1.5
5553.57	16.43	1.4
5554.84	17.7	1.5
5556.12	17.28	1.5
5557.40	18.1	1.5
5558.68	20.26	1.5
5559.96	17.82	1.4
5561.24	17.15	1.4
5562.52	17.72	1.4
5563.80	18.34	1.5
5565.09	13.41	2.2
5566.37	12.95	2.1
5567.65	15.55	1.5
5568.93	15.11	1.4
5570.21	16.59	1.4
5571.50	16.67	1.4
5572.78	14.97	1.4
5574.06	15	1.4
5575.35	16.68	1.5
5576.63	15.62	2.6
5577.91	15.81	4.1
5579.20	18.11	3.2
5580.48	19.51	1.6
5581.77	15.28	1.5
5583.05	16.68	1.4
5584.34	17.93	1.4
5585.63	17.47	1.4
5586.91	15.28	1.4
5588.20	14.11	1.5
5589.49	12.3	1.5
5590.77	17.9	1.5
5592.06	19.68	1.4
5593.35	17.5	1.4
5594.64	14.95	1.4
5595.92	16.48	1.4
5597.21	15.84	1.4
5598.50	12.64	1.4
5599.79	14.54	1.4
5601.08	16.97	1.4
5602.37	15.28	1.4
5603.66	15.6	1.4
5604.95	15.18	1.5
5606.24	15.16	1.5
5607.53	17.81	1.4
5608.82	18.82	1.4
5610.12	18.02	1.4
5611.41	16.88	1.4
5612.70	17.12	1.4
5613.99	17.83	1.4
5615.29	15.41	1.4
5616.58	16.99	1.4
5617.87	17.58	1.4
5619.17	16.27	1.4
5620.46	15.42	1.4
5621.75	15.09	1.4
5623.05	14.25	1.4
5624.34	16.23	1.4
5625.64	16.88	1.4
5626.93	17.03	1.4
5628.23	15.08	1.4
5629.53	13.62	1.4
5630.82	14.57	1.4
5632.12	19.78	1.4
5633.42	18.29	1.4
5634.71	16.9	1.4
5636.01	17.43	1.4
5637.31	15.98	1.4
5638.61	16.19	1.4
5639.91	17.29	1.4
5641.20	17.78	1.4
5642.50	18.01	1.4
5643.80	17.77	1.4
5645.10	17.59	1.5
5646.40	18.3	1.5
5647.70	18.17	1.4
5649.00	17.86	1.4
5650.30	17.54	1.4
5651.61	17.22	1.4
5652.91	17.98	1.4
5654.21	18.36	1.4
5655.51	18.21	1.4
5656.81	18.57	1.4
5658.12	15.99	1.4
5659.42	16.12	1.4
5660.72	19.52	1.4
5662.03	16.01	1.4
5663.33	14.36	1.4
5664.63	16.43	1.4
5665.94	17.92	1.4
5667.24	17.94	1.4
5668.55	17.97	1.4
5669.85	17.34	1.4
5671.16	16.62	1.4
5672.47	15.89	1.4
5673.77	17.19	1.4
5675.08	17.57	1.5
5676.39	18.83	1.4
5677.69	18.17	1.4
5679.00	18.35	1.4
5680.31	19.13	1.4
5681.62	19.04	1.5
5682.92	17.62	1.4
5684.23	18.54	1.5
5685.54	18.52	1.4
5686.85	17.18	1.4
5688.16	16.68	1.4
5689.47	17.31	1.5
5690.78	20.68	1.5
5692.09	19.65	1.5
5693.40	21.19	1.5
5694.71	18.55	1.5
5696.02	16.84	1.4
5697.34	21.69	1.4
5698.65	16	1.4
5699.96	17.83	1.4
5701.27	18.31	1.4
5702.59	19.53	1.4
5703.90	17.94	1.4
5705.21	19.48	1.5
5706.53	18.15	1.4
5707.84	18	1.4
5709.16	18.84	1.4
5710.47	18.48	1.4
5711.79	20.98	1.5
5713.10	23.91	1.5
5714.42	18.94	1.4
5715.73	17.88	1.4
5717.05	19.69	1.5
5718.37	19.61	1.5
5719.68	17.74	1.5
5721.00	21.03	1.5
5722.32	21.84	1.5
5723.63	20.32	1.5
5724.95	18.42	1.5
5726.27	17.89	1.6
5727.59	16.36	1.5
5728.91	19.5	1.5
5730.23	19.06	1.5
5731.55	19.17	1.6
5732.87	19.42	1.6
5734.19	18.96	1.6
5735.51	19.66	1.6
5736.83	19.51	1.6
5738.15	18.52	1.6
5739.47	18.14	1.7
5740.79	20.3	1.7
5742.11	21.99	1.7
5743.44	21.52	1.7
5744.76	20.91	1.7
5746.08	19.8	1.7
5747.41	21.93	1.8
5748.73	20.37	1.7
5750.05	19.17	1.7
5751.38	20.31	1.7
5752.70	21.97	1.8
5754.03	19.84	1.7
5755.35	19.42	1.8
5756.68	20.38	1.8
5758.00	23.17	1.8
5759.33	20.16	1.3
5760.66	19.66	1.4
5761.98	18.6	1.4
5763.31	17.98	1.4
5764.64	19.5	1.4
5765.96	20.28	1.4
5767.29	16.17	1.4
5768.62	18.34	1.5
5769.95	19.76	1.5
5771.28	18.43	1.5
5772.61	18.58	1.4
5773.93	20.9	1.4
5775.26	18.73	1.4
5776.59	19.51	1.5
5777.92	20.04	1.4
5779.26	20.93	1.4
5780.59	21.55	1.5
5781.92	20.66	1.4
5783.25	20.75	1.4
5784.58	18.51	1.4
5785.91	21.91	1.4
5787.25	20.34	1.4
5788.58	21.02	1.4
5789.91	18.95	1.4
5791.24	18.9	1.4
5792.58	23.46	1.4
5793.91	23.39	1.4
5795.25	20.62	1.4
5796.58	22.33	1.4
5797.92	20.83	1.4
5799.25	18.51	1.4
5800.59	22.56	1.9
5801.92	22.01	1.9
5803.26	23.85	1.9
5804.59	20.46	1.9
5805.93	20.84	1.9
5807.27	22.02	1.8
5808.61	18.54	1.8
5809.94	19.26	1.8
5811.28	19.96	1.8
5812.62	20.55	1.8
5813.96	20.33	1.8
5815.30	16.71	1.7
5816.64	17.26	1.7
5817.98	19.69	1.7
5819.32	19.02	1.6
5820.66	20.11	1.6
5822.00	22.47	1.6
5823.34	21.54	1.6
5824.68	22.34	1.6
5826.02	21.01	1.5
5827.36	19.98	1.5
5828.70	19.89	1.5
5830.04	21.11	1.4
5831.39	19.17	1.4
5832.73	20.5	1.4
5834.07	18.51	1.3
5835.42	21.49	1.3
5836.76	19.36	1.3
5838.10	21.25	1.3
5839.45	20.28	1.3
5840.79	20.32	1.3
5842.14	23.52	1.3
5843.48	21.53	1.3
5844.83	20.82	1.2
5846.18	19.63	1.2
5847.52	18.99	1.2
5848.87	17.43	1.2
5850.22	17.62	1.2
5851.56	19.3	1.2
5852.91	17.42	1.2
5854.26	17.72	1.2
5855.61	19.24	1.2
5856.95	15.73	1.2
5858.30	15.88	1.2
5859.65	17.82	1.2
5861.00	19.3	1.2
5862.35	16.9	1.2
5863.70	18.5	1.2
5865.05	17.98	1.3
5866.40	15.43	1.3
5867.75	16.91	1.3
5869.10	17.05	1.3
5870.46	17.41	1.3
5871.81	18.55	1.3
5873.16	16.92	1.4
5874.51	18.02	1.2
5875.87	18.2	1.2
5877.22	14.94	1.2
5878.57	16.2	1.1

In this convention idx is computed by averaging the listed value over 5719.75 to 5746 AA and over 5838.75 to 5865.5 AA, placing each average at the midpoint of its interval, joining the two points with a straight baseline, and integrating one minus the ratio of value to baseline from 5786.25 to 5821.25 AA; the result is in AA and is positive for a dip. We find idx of -2.5 AA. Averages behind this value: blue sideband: 19.6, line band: 20.5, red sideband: 18.8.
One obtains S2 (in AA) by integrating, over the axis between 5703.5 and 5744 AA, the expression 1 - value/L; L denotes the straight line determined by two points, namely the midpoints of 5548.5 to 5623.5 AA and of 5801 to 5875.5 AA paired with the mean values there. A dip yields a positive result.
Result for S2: -3.1 AA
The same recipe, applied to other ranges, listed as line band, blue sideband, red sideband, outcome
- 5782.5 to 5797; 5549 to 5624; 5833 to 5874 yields -2.23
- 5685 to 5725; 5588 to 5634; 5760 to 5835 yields -1.92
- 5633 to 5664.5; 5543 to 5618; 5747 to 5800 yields 0.78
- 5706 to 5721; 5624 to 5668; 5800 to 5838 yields -0.78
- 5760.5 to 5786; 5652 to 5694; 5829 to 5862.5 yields -1.11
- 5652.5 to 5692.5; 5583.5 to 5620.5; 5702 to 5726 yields 1.28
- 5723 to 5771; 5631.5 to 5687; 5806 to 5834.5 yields -1.73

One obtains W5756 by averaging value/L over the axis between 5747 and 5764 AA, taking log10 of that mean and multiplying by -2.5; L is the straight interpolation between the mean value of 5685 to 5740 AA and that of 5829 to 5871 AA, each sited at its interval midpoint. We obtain -0.070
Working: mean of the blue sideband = 19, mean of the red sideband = 18.9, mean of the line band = 20.2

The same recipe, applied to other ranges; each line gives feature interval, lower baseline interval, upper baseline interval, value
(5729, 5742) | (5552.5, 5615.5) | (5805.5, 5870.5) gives -0.07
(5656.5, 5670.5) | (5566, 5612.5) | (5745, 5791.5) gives 0.04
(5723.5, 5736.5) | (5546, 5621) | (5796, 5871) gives -0.03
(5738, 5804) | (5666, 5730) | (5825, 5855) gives -0.06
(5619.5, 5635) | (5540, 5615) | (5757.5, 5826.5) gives 0.09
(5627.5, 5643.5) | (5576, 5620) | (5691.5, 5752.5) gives 0.04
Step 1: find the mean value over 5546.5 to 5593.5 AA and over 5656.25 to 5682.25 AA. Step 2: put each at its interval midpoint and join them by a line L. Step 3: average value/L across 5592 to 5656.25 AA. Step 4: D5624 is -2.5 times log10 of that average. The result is 0.02 mag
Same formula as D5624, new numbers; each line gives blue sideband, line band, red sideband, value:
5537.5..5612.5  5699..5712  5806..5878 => -0.049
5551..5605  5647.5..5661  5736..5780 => 0.008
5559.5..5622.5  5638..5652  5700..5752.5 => -0.003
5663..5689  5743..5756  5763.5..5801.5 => -0.062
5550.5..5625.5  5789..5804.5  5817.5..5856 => -0.101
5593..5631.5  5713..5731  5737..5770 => -0.014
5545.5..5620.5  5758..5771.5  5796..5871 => -0.022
